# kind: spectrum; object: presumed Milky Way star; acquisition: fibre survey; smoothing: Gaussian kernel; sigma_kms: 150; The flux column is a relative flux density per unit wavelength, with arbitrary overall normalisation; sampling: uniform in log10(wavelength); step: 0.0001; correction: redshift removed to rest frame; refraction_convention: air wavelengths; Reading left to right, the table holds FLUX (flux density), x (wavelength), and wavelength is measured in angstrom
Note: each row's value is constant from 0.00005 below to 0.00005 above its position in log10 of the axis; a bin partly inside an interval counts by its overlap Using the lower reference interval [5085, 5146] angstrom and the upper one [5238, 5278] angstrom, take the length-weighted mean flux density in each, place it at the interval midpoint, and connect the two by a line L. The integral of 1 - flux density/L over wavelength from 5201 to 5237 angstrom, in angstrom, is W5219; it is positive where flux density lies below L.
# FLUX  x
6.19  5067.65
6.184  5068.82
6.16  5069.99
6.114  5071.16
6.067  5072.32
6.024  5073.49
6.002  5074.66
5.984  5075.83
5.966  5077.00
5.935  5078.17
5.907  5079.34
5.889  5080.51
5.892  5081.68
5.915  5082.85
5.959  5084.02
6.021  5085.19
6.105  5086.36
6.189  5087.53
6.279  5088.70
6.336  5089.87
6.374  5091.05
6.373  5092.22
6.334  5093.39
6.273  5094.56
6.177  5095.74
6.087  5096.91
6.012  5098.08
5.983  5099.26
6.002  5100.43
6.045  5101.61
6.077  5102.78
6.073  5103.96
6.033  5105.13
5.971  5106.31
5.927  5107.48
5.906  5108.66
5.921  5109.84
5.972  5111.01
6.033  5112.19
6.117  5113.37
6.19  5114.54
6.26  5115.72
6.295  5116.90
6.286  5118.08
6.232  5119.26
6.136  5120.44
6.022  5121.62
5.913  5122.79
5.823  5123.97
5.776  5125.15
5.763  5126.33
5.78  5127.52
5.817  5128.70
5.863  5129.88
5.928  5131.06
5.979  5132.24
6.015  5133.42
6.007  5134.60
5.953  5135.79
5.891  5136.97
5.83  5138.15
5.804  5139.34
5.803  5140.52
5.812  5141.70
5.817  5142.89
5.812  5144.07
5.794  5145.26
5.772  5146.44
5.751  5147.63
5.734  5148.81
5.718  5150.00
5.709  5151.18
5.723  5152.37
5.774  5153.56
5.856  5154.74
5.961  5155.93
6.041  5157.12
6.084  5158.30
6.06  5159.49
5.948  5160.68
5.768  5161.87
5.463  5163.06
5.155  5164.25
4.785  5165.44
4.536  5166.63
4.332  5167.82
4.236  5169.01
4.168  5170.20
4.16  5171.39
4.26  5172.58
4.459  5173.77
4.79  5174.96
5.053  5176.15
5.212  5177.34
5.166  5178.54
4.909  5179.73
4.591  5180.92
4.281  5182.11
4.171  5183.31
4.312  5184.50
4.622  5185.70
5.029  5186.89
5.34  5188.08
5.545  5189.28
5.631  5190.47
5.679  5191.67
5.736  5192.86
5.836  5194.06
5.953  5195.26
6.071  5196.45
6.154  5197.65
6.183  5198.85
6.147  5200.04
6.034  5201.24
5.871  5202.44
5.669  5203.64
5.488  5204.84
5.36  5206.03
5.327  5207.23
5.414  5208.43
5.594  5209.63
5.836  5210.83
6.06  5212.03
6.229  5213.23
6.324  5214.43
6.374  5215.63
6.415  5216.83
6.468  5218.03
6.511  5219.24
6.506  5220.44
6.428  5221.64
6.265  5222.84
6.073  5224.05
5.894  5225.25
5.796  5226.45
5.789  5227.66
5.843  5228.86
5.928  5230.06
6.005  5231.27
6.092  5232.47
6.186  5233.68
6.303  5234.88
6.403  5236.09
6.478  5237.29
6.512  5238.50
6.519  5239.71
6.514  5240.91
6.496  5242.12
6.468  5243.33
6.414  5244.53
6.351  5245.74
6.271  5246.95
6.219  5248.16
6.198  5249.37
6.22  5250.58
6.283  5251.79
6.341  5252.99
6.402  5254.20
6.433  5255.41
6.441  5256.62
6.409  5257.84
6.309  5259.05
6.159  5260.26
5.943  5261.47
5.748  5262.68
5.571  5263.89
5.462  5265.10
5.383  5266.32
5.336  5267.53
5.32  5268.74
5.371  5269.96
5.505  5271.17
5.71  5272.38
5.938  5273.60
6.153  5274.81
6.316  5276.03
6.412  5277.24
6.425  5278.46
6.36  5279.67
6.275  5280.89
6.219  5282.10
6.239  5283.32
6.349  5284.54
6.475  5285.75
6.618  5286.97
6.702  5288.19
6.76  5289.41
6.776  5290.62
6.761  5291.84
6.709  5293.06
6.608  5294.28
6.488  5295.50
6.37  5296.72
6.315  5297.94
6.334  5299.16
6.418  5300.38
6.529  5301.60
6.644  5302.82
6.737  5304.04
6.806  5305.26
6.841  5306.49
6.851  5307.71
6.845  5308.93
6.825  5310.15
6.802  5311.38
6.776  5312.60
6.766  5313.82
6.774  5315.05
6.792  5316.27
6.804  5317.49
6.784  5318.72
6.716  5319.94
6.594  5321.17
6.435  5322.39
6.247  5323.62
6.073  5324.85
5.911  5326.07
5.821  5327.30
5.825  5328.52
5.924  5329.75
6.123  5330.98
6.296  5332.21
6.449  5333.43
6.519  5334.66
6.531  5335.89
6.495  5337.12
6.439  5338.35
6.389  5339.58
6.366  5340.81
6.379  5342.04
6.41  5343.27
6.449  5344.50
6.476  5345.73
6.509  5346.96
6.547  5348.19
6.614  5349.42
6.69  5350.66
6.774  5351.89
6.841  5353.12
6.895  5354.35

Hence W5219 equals 0.3 angstrom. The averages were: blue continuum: 6.02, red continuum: 6.09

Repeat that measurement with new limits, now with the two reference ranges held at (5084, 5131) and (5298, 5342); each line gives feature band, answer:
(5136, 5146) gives 0.5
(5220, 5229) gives 0.3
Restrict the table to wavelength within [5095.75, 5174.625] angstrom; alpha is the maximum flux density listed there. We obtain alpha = 6.295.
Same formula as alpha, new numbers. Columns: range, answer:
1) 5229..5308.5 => 6.851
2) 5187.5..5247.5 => 6.519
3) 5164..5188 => 5.212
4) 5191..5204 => 6.183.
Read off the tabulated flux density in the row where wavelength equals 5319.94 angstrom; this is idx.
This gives 6.716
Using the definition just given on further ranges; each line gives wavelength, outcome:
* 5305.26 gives 6.806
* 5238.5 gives 6.512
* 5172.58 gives 4.26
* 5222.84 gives 6.265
